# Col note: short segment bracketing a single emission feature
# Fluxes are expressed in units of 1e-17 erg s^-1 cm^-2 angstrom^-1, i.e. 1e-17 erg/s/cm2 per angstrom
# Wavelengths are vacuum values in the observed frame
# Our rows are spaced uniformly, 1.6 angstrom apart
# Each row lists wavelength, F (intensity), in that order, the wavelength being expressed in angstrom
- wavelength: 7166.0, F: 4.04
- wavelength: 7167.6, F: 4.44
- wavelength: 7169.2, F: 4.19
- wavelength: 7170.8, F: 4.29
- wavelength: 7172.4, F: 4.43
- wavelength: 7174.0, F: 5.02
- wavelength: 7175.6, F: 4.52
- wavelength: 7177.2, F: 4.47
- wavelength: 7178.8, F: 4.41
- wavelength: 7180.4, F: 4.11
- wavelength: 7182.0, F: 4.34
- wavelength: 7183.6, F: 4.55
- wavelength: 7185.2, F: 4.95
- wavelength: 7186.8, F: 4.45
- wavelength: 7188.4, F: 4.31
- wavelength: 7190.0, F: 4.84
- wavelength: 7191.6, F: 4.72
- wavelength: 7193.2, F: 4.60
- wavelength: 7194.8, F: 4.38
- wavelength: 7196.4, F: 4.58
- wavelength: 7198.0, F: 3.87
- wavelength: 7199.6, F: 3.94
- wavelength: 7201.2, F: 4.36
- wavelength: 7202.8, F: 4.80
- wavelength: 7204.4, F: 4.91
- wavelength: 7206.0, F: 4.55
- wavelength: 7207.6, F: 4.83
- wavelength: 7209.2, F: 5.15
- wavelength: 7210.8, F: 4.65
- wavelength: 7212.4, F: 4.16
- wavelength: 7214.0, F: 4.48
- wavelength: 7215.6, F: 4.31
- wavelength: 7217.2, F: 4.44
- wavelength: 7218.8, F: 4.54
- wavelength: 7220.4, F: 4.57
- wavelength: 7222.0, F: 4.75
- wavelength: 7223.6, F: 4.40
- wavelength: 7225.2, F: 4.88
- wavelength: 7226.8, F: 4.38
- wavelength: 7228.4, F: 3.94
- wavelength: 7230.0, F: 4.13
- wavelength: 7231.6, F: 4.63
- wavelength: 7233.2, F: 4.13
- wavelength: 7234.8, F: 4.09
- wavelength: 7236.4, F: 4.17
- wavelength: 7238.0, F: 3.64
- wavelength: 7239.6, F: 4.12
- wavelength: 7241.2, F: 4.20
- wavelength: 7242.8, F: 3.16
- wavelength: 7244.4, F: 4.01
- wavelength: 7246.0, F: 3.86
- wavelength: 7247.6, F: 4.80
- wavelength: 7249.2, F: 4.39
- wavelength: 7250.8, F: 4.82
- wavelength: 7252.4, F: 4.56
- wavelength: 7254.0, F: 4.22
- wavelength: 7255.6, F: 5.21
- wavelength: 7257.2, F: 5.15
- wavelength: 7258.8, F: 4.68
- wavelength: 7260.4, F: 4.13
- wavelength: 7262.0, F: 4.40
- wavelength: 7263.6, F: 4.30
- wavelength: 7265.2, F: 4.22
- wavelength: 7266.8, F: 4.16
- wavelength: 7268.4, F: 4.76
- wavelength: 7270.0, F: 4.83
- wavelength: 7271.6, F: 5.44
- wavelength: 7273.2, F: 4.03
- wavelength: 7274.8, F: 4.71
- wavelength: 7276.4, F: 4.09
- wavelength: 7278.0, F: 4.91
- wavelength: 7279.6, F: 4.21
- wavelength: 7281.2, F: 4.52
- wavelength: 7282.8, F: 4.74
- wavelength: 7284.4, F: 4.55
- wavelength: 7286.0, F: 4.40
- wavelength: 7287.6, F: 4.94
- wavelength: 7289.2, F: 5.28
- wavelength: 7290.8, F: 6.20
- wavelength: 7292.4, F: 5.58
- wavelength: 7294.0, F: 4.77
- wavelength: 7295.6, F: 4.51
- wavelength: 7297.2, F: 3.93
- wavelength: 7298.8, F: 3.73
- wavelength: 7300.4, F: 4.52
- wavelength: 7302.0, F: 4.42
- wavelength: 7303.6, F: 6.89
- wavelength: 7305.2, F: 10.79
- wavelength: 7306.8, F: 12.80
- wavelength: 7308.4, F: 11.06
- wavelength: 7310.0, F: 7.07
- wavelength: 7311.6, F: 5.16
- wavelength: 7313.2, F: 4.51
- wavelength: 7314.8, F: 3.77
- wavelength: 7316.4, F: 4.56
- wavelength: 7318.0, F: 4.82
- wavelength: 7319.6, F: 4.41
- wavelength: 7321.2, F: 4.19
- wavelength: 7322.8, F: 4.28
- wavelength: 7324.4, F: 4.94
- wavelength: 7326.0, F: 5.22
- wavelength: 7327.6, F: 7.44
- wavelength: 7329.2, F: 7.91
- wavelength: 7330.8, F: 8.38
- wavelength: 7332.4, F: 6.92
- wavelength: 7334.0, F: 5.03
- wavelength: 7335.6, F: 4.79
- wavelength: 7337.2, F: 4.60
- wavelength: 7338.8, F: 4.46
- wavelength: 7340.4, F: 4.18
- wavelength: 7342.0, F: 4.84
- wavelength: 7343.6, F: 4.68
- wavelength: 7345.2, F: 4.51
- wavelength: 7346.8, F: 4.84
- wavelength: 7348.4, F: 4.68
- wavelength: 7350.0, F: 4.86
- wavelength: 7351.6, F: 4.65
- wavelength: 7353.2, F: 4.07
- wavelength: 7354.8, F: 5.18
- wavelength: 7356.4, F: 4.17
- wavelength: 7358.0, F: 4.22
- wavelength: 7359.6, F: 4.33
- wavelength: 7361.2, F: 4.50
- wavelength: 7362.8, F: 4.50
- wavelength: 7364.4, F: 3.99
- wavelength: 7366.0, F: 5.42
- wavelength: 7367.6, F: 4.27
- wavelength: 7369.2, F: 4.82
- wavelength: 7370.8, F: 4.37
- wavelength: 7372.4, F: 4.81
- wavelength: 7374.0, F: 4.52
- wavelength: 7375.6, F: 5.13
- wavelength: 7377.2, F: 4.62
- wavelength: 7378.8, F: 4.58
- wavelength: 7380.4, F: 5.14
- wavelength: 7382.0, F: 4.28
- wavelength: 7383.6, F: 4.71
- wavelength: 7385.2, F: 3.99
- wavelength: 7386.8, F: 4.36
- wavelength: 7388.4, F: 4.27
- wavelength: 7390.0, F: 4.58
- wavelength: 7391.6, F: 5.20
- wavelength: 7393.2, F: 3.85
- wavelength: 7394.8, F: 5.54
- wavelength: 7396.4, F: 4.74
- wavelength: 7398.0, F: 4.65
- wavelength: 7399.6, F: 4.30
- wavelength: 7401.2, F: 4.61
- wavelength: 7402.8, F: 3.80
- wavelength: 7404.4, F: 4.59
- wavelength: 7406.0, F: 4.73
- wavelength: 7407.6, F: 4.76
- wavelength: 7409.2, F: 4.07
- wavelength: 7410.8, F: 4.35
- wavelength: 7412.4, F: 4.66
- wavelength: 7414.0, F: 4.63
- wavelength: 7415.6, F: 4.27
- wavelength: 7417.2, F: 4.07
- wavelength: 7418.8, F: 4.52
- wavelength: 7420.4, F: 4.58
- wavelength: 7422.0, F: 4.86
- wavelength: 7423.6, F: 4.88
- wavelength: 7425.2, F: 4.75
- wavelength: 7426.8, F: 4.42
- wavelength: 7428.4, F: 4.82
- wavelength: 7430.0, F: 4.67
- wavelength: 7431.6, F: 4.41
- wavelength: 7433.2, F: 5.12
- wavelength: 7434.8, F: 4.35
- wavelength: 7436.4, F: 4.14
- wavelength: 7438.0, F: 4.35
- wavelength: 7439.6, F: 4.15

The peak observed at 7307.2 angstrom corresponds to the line Halpha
